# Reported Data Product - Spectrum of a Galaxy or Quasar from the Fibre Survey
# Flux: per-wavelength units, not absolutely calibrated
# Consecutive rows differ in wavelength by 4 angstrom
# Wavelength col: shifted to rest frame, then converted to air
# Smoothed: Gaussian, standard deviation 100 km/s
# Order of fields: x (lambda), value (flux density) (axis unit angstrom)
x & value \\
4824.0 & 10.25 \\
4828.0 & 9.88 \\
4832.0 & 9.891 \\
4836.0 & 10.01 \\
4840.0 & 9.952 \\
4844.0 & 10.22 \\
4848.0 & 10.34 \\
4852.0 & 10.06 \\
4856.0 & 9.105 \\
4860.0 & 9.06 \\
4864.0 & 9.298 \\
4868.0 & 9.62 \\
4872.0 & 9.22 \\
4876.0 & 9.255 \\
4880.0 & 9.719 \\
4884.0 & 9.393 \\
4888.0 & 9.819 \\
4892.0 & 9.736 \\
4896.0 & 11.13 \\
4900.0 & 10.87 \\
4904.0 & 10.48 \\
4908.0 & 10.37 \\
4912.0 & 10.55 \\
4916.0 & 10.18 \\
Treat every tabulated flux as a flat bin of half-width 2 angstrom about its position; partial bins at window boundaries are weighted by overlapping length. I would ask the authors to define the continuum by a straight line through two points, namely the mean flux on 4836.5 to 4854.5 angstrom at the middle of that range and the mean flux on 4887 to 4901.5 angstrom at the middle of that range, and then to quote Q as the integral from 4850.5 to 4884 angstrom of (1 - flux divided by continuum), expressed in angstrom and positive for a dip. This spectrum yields 2.7 angstrom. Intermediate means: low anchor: 10.1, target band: 9.41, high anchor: 10.4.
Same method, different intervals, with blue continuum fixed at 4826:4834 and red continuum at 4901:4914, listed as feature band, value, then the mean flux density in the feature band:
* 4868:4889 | 1.6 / 9.48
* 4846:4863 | 0.8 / 9.62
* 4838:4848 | -0.1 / 10.1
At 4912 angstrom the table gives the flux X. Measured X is 10.55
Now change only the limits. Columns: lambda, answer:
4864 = 9.298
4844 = 10.22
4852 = 10.06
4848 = 10.34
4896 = 11.13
